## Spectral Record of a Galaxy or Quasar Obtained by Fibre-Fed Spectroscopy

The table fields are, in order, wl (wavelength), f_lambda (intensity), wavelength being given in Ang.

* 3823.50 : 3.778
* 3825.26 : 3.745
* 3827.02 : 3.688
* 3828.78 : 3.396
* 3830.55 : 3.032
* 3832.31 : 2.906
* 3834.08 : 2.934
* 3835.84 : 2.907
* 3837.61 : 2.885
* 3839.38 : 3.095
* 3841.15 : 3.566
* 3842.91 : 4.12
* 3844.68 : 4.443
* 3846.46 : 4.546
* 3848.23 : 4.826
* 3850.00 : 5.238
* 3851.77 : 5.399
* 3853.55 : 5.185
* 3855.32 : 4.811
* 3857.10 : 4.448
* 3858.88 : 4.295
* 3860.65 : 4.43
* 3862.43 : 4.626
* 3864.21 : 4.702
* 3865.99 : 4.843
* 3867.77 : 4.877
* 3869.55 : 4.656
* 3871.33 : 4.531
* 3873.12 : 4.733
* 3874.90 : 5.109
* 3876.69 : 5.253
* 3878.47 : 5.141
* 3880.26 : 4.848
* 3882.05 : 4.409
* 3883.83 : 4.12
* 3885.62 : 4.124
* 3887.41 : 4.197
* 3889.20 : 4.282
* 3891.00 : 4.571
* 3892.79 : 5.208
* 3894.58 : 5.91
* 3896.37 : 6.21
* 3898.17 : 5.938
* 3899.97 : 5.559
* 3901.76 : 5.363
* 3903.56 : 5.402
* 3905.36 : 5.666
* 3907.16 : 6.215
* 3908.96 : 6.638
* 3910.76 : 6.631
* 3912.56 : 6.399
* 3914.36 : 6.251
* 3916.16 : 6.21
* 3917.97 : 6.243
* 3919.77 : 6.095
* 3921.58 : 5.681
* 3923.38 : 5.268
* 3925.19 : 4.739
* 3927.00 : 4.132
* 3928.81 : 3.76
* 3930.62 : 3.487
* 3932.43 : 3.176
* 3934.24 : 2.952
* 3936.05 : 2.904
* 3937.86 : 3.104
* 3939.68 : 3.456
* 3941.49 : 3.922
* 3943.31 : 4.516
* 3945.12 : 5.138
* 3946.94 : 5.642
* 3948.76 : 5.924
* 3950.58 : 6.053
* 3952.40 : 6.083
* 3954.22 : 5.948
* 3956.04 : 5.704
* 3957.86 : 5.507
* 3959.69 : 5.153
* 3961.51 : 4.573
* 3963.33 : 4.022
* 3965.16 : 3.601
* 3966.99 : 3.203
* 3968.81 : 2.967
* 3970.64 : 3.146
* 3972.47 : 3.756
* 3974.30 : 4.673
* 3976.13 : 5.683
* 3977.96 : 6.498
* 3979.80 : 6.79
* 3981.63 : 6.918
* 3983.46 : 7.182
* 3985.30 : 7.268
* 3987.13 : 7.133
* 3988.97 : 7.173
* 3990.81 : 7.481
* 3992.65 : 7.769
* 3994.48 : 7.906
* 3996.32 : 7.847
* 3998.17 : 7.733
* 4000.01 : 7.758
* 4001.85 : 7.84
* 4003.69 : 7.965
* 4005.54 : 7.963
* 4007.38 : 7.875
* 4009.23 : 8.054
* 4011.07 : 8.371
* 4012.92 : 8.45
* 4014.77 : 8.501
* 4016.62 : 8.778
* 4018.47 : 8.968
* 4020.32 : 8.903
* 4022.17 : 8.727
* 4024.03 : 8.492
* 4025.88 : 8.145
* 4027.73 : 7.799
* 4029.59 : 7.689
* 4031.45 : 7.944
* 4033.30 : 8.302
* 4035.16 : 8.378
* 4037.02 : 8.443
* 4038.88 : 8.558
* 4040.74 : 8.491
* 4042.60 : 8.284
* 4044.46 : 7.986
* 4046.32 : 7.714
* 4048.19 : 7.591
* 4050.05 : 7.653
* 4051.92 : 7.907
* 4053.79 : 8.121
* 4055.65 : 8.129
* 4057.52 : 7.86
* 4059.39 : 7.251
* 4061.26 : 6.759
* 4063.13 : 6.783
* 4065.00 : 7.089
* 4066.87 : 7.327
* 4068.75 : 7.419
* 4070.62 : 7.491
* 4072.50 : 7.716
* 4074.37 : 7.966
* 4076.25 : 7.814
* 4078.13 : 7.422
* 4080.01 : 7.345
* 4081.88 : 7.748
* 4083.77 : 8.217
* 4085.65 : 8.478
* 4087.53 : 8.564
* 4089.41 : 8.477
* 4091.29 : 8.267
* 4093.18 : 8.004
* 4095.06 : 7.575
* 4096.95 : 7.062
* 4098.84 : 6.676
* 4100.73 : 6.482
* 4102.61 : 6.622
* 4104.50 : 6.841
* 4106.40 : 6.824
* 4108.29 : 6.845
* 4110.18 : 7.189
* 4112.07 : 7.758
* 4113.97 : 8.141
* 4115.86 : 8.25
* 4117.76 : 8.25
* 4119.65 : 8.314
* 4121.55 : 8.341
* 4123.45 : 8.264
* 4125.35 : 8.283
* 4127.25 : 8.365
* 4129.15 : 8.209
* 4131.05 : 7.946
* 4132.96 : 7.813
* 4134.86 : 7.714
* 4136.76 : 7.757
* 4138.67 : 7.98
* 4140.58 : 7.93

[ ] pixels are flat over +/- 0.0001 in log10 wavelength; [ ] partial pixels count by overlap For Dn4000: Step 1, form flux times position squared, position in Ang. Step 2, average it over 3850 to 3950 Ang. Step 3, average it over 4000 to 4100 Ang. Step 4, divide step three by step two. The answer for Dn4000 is 1.7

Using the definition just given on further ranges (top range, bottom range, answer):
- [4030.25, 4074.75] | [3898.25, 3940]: 1.65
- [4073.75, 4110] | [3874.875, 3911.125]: 1.58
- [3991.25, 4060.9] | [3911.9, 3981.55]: 1.75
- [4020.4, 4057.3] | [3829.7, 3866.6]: 2.16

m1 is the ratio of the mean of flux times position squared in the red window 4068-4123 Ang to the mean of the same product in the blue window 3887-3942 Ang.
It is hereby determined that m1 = 1.7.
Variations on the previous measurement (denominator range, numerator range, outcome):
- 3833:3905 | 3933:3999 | 1.23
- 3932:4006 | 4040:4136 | 1.45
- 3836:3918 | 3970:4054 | 1.64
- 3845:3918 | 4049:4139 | 1.66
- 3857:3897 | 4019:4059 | 1.86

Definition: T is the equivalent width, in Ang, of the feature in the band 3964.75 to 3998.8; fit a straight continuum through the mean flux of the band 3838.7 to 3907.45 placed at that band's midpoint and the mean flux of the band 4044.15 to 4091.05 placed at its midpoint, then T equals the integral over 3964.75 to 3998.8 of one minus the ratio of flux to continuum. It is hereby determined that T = 2.2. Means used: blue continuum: 4.84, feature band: 6.06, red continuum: 7.72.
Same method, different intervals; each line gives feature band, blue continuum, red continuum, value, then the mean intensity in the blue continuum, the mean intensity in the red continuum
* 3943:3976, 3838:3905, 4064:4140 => 6.18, 4.78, 7.72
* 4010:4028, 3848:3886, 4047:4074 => -4.19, 4.76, 7.52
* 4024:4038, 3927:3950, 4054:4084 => -3.50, 4.03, 7.52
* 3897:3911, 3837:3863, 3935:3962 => -3.64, 4.41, 4.9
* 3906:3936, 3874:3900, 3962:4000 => 0.75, 4.97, 5.97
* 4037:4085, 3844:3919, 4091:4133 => -4.26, 5.16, 7.65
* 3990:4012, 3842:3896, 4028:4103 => -3.65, 4.74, 7.75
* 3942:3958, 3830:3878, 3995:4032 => 2.60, 4.33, 8.19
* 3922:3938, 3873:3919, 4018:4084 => 5.75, 5.42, 7.89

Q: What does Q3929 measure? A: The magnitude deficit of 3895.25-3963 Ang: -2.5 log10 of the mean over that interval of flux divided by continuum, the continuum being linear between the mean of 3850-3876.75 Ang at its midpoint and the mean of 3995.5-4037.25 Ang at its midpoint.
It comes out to 0.20 mag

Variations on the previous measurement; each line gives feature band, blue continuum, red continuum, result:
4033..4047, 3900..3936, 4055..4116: -0.20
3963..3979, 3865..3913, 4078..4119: 0.42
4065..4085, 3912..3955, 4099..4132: -0.09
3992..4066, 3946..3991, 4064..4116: -0.23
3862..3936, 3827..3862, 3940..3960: -0.08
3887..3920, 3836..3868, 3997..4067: -0.06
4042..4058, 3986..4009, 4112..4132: 0.00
